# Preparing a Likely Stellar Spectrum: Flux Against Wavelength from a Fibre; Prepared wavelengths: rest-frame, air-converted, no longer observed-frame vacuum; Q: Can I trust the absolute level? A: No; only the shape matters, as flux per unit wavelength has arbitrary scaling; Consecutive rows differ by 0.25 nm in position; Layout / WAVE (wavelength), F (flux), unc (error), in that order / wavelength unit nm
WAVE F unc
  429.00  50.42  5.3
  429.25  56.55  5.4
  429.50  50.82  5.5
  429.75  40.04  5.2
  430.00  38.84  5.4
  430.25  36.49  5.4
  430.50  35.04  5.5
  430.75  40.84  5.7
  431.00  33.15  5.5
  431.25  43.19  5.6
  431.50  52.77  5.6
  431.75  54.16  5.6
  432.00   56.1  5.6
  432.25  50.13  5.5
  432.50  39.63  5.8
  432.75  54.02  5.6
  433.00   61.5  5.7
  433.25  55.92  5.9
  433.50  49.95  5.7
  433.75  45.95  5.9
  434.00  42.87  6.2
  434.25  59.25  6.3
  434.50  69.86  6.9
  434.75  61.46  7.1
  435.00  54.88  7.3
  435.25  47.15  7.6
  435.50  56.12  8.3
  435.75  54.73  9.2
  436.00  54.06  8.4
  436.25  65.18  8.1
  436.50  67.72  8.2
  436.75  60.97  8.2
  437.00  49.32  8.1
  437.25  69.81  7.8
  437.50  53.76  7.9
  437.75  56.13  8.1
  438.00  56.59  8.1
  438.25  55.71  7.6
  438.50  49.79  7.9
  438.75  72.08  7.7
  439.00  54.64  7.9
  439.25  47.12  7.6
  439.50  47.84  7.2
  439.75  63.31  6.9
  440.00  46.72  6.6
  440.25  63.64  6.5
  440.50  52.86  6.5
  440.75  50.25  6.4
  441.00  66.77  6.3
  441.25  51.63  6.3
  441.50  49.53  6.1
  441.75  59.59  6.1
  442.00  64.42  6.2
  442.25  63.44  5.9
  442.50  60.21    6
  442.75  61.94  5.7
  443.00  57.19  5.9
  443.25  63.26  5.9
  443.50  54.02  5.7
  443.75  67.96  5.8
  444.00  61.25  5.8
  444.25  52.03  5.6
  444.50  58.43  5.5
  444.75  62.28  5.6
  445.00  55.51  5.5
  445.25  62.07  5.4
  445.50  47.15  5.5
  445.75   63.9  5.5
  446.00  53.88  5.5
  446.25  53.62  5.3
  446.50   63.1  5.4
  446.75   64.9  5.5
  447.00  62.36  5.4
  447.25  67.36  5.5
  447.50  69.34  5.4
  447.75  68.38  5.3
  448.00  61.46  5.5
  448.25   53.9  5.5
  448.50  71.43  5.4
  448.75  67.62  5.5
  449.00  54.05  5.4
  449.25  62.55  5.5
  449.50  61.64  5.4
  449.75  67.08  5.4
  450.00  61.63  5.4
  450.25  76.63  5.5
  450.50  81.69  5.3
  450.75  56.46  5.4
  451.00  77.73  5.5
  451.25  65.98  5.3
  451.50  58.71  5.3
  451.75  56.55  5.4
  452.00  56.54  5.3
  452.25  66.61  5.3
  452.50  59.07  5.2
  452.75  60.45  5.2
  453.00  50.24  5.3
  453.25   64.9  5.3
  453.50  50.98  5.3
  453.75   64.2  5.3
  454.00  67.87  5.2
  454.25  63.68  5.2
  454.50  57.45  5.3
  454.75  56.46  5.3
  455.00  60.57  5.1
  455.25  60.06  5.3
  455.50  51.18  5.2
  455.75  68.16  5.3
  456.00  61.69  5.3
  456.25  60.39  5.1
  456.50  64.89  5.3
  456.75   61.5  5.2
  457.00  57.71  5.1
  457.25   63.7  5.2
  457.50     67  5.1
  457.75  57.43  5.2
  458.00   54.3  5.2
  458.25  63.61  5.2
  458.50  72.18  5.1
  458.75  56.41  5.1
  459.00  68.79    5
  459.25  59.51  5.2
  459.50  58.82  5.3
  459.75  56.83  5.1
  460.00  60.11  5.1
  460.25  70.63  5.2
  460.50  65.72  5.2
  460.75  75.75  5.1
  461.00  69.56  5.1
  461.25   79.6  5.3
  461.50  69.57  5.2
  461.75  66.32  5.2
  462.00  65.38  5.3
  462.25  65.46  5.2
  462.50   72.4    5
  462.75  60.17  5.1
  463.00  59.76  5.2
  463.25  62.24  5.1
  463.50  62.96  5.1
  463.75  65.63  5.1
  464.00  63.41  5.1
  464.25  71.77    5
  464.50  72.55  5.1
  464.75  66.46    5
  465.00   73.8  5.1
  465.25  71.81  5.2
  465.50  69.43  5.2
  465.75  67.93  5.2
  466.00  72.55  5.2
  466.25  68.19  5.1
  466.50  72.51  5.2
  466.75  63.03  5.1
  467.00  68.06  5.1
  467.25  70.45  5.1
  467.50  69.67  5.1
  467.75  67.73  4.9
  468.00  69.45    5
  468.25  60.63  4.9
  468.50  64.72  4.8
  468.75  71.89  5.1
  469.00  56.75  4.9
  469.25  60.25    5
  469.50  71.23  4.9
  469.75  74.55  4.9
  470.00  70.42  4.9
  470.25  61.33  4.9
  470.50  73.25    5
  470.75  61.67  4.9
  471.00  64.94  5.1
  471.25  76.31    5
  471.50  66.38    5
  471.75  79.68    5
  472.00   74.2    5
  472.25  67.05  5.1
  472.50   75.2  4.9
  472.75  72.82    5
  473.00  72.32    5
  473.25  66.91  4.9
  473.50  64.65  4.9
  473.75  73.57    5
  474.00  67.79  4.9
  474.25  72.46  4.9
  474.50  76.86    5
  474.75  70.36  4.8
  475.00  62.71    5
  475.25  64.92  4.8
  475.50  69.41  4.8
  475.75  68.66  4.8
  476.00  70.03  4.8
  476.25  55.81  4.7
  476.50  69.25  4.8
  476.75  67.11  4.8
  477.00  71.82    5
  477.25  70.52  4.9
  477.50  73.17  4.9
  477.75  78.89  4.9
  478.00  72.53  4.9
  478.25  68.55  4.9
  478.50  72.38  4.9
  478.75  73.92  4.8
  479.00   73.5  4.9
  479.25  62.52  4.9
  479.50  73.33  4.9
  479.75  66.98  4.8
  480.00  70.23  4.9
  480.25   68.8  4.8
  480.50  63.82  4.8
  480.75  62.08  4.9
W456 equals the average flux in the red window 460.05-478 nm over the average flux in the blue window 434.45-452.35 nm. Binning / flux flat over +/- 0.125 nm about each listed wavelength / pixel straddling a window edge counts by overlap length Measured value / 1.1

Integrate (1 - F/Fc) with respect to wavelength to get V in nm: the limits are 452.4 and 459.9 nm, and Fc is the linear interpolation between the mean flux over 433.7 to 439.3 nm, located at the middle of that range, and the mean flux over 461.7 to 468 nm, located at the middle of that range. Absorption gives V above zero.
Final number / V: 0.43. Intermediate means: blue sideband 57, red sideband 67.6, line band 60.7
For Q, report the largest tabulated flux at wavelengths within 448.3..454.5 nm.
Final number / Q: 81.69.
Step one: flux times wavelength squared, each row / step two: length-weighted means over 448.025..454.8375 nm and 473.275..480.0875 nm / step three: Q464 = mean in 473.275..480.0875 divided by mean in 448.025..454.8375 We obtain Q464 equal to 1.24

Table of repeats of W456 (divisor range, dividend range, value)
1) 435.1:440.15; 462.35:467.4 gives 1.20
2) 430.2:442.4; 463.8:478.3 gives 1.28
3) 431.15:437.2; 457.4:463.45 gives 1.19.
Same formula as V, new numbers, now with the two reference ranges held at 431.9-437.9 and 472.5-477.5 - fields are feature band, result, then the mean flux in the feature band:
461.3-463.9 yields -0.02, 65.4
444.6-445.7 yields 0.03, 57.3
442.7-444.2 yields -0.05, 60.4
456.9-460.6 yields 0.09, 62.2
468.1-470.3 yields 0.04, 65.9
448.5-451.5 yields -0.28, 66.5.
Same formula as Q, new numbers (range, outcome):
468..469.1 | 71.89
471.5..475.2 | 79.68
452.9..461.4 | 79.6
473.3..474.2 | 73.57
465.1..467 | 72.55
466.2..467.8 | 72.51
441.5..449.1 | 71.43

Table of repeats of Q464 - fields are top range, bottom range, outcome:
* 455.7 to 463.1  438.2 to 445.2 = 1.21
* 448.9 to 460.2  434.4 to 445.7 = 1.14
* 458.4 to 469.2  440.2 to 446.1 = 1.25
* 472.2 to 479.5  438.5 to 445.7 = 1.40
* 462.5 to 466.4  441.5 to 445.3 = 1.24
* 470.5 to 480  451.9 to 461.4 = 1.22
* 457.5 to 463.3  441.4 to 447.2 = 1.17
